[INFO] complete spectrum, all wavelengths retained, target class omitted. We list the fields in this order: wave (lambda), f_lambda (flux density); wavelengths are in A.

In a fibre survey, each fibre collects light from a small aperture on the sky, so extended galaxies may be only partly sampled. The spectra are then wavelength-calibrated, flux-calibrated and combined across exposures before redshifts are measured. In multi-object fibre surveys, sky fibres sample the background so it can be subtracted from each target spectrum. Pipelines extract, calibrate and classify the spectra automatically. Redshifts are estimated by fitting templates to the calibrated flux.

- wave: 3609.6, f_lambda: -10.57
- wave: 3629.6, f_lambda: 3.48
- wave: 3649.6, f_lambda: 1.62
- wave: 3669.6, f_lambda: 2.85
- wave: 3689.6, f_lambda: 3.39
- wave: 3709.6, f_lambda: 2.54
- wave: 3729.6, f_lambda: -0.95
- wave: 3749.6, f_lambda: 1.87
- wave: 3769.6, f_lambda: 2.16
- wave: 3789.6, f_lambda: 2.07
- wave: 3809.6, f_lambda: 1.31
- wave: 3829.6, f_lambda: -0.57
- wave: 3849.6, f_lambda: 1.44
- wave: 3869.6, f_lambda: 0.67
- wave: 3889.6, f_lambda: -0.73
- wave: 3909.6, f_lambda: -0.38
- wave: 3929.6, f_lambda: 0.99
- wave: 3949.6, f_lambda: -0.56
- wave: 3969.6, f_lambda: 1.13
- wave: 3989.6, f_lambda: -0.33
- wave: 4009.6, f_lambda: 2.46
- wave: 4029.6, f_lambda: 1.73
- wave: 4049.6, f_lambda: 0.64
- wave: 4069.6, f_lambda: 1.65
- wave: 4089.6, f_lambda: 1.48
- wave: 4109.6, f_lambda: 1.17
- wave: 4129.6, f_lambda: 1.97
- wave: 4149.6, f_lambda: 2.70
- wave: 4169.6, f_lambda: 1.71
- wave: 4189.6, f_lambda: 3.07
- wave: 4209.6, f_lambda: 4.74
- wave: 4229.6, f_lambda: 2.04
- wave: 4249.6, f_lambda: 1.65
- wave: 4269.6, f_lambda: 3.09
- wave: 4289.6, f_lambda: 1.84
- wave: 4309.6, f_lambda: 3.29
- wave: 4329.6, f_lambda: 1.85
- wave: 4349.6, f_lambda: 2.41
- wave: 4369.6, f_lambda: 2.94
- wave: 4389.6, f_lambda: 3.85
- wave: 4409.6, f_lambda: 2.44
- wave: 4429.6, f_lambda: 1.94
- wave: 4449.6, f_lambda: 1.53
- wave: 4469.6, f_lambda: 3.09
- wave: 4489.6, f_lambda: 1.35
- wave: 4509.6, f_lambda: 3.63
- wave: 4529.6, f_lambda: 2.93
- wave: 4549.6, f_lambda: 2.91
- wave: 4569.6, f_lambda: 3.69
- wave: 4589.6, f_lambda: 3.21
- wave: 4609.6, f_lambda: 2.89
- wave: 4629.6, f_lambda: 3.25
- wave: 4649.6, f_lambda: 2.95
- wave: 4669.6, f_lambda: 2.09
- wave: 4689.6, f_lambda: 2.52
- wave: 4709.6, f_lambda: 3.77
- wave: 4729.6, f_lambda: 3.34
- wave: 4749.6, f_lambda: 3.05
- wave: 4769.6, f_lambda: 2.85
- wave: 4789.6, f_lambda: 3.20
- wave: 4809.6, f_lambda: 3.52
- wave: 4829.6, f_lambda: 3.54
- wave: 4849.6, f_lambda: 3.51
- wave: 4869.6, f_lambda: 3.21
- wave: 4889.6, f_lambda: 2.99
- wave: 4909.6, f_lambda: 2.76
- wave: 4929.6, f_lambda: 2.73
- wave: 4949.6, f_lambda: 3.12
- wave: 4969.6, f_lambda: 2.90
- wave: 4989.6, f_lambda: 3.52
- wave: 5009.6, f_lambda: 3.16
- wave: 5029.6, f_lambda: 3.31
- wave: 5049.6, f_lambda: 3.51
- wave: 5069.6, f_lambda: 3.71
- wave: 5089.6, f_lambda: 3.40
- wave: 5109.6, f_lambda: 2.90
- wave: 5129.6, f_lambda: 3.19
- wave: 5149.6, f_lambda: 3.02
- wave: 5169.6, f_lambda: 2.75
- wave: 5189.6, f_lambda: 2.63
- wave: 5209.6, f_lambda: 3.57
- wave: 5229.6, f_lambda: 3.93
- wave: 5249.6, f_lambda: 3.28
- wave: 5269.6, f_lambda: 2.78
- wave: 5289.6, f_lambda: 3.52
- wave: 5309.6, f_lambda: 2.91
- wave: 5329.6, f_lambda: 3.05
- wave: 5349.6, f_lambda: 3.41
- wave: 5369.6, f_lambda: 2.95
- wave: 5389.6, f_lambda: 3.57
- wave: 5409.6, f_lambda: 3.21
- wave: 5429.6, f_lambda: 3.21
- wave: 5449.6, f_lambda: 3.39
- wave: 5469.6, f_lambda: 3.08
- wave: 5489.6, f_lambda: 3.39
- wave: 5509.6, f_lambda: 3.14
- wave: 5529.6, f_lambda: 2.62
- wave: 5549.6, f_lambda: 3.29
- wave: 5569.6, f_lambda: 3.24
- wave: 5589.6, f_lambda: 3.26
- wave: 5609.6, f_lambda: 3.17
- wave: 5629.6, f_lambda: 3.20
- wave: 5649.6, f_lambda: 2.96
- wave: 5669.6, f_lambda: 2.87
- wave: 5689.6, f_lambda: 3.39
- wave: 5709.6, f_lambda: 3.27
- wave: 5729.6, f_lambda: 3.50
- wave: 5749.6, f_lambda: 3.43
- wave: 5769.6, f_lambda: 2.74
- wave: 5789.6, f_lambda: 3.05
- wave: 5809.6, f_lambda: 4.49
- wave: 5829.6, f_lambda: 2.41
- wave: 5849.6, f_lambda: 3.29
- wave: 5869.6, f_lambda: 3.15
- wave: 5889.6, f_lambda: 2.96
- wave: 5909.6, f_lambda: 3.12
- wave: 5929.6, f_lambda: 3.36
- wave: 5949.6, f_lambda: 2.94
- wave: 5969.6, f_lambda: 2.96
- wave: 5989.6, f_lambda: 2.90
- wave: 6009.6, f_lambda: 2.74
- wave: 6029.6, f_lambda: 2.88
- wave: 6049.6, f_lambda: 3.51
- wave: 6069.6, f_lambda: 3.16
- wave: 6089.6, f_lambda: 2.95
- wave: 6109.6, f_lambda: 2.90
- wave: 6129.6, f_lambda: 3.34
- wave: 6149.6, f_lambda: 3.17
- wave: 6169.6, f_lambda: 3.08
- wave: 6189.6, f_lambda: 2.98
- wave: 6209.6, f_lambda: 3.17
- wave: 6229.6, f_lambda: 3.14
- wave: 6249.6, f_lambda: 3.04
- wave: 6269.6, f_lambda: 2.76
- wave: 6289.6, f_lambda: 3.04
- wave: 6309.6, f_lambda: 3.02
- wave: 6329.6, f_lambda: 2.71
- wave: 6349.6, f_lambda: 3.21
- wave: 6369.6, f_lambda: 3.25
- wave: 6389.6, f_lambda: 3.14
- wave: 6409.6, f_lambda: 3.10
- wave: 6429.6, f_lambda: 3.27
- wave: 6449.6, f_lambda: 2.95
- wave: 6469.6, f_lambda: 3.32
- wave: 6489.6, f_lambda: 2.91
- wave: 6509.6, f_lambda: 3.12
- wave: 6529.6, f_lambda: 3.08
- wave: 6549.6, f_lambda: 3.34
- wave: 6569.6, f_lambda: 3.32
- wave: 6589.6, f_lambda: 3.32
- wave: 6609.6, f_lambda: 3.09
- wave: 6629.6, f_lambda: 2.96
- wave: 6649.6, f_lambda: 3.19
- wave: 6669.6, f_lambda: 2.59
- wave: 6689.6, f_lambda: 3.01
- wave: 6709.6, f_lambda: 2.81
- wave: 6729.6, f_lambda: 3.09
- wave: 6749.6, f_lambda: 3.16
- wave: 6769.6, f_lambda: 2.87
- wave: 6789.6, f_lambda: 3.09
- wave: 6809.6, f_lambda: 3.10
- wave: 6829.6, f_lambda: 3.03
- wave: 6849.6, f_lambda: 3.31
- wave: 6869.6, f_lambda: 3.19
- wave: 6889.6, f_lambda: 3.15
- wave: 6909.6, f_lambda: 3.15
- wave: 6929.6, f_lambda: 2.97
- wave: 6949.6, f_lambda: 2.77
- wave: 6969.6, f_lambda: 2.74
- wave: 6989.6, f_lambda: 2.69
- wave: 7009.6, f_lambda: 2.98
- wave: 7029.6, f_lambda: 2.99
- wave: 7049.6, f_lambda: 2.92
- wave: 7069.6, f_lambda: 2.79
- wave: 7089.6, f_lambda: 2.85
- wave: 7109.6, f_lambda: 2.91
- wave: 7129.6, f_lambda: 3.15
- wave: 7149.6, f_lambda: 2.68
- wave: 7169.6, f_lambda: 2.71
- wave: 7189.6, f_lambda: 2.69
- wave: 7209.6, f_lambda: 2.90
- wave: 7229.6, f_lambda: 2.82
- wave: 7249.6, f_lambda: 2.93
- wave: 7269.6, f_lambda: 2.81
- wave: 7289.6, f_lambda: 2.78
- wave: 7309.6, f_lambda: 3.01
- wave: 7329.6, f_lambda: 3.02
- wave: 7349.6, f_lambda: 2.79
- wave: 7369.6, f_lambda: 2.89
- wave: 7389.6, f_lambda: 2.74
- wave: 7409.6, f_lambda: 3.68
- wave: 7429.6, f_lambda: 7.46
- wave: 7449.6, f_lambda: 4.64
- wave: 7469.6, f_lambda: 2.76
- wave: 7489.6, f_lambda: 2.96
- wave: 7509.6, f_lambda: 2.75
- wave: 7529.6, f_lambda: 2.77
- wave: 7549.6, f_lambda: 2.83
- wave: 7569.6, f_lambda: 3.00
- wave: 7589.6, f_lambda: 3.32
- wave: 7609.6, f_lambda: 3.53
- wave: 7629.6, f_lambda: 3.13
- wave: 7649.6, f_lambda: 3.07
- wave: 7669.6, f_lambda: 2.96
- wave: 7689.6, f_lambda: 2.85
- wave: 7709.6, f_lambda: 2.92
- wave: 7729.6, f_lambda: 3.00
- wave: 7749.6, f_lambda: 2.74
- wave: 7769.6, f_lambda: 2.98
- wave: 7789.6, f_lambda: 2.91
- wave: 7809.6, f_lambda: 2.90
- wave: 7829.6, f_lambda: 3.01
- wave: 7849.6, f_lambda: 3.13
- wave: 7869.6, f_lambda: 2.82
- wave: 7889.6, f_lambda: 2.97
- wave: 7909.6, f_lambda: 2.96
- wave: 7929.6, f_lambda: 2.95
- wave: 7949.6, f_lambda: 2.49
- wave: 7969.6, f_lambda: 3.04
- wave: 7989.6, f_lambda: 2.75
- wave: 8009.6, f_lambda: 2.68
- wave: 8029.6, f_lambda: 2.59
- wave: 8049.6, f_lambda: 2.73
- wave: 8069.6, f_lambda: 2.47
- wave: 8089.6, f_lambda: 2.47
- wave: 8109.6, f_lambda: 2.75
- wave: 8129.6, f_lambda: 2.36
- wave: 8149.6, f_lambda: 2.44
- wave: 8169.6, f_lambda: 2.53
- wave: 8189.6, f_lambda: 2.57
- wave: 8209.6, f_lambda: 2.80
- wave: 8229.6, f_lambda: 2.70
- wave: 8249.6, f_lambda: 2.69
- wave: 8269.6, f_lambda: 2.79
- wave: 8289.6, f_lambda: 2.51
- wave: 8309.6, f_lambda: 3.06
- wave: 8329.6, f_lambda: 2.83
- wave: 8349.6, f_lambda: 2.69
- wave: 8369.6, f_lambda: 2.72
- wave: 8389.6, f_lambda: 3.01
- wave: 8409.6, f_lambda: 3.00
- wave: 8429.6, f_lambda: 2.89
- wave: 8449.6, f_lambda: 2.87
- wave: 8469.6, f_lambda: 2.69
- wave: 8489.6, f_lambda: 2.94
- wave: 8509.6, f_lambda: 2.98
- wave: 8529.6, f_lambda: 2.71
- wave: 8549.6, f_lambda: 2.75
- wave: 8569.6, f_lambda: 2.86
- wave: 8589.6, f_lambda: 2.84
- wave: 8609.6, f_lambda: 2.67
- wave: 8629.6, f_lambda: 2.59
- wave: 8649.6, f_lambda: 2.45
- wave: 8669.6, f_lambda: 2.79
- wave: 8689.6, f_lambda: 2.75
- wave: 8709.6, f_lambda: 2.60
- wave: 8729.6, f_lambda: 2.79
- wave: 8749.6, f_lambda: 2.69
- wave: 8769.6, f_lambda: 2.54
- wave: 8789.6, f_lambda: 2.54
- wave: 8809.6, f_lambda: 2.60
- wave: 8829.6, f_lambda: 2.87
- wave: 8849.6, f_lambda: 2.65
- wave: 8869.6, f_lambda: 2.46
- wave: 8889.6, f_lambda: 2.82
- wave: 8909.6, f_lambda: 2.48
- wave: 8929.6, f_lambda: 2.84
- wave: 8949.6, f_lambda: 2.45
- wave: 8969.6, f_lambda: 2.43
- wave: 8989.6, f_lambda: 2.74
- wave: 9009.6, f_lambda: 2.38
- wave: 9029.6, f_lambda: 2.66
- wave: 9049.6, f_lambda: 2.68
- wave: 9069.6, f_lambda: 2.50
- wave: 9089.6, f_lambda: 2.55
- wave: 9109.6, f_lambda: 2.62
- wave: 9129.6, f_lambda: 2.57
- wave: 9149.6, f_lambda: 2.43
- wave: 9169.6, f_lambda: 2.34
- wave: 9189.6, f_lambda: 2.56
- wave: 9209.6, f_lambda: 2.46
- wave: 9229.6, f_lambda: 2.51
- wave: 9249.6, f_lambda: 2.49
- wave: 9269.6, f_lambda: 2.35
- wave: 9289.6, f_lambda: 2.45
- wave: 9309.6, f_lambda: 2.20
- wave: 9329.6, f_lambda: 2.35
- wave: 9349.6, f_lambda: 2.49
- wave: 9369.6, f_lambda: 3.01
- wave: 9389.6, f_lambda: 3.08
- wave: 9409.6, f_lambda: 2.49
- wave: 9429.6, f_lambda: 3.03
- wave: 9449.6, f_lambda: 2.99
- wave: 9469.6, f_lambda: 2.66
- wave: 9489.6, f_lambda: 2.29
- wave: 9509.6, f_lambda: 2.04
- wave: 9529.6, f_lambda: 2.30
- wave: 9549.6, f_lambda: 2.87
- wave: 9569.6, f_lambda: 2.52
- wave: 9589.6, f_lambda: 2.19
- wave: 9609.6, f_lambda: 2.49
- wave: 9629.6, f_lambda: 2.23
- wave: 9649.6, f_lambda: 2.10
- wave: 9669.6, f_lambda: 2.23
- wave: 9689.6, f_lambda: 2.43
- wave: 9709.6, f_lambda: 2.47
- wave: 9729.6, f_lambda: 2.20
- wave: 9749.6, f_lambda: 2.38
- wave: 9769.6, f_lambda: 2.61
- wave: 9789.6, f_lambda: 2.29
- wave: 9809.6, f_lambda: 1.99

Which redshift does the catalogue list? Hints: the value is 0.131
